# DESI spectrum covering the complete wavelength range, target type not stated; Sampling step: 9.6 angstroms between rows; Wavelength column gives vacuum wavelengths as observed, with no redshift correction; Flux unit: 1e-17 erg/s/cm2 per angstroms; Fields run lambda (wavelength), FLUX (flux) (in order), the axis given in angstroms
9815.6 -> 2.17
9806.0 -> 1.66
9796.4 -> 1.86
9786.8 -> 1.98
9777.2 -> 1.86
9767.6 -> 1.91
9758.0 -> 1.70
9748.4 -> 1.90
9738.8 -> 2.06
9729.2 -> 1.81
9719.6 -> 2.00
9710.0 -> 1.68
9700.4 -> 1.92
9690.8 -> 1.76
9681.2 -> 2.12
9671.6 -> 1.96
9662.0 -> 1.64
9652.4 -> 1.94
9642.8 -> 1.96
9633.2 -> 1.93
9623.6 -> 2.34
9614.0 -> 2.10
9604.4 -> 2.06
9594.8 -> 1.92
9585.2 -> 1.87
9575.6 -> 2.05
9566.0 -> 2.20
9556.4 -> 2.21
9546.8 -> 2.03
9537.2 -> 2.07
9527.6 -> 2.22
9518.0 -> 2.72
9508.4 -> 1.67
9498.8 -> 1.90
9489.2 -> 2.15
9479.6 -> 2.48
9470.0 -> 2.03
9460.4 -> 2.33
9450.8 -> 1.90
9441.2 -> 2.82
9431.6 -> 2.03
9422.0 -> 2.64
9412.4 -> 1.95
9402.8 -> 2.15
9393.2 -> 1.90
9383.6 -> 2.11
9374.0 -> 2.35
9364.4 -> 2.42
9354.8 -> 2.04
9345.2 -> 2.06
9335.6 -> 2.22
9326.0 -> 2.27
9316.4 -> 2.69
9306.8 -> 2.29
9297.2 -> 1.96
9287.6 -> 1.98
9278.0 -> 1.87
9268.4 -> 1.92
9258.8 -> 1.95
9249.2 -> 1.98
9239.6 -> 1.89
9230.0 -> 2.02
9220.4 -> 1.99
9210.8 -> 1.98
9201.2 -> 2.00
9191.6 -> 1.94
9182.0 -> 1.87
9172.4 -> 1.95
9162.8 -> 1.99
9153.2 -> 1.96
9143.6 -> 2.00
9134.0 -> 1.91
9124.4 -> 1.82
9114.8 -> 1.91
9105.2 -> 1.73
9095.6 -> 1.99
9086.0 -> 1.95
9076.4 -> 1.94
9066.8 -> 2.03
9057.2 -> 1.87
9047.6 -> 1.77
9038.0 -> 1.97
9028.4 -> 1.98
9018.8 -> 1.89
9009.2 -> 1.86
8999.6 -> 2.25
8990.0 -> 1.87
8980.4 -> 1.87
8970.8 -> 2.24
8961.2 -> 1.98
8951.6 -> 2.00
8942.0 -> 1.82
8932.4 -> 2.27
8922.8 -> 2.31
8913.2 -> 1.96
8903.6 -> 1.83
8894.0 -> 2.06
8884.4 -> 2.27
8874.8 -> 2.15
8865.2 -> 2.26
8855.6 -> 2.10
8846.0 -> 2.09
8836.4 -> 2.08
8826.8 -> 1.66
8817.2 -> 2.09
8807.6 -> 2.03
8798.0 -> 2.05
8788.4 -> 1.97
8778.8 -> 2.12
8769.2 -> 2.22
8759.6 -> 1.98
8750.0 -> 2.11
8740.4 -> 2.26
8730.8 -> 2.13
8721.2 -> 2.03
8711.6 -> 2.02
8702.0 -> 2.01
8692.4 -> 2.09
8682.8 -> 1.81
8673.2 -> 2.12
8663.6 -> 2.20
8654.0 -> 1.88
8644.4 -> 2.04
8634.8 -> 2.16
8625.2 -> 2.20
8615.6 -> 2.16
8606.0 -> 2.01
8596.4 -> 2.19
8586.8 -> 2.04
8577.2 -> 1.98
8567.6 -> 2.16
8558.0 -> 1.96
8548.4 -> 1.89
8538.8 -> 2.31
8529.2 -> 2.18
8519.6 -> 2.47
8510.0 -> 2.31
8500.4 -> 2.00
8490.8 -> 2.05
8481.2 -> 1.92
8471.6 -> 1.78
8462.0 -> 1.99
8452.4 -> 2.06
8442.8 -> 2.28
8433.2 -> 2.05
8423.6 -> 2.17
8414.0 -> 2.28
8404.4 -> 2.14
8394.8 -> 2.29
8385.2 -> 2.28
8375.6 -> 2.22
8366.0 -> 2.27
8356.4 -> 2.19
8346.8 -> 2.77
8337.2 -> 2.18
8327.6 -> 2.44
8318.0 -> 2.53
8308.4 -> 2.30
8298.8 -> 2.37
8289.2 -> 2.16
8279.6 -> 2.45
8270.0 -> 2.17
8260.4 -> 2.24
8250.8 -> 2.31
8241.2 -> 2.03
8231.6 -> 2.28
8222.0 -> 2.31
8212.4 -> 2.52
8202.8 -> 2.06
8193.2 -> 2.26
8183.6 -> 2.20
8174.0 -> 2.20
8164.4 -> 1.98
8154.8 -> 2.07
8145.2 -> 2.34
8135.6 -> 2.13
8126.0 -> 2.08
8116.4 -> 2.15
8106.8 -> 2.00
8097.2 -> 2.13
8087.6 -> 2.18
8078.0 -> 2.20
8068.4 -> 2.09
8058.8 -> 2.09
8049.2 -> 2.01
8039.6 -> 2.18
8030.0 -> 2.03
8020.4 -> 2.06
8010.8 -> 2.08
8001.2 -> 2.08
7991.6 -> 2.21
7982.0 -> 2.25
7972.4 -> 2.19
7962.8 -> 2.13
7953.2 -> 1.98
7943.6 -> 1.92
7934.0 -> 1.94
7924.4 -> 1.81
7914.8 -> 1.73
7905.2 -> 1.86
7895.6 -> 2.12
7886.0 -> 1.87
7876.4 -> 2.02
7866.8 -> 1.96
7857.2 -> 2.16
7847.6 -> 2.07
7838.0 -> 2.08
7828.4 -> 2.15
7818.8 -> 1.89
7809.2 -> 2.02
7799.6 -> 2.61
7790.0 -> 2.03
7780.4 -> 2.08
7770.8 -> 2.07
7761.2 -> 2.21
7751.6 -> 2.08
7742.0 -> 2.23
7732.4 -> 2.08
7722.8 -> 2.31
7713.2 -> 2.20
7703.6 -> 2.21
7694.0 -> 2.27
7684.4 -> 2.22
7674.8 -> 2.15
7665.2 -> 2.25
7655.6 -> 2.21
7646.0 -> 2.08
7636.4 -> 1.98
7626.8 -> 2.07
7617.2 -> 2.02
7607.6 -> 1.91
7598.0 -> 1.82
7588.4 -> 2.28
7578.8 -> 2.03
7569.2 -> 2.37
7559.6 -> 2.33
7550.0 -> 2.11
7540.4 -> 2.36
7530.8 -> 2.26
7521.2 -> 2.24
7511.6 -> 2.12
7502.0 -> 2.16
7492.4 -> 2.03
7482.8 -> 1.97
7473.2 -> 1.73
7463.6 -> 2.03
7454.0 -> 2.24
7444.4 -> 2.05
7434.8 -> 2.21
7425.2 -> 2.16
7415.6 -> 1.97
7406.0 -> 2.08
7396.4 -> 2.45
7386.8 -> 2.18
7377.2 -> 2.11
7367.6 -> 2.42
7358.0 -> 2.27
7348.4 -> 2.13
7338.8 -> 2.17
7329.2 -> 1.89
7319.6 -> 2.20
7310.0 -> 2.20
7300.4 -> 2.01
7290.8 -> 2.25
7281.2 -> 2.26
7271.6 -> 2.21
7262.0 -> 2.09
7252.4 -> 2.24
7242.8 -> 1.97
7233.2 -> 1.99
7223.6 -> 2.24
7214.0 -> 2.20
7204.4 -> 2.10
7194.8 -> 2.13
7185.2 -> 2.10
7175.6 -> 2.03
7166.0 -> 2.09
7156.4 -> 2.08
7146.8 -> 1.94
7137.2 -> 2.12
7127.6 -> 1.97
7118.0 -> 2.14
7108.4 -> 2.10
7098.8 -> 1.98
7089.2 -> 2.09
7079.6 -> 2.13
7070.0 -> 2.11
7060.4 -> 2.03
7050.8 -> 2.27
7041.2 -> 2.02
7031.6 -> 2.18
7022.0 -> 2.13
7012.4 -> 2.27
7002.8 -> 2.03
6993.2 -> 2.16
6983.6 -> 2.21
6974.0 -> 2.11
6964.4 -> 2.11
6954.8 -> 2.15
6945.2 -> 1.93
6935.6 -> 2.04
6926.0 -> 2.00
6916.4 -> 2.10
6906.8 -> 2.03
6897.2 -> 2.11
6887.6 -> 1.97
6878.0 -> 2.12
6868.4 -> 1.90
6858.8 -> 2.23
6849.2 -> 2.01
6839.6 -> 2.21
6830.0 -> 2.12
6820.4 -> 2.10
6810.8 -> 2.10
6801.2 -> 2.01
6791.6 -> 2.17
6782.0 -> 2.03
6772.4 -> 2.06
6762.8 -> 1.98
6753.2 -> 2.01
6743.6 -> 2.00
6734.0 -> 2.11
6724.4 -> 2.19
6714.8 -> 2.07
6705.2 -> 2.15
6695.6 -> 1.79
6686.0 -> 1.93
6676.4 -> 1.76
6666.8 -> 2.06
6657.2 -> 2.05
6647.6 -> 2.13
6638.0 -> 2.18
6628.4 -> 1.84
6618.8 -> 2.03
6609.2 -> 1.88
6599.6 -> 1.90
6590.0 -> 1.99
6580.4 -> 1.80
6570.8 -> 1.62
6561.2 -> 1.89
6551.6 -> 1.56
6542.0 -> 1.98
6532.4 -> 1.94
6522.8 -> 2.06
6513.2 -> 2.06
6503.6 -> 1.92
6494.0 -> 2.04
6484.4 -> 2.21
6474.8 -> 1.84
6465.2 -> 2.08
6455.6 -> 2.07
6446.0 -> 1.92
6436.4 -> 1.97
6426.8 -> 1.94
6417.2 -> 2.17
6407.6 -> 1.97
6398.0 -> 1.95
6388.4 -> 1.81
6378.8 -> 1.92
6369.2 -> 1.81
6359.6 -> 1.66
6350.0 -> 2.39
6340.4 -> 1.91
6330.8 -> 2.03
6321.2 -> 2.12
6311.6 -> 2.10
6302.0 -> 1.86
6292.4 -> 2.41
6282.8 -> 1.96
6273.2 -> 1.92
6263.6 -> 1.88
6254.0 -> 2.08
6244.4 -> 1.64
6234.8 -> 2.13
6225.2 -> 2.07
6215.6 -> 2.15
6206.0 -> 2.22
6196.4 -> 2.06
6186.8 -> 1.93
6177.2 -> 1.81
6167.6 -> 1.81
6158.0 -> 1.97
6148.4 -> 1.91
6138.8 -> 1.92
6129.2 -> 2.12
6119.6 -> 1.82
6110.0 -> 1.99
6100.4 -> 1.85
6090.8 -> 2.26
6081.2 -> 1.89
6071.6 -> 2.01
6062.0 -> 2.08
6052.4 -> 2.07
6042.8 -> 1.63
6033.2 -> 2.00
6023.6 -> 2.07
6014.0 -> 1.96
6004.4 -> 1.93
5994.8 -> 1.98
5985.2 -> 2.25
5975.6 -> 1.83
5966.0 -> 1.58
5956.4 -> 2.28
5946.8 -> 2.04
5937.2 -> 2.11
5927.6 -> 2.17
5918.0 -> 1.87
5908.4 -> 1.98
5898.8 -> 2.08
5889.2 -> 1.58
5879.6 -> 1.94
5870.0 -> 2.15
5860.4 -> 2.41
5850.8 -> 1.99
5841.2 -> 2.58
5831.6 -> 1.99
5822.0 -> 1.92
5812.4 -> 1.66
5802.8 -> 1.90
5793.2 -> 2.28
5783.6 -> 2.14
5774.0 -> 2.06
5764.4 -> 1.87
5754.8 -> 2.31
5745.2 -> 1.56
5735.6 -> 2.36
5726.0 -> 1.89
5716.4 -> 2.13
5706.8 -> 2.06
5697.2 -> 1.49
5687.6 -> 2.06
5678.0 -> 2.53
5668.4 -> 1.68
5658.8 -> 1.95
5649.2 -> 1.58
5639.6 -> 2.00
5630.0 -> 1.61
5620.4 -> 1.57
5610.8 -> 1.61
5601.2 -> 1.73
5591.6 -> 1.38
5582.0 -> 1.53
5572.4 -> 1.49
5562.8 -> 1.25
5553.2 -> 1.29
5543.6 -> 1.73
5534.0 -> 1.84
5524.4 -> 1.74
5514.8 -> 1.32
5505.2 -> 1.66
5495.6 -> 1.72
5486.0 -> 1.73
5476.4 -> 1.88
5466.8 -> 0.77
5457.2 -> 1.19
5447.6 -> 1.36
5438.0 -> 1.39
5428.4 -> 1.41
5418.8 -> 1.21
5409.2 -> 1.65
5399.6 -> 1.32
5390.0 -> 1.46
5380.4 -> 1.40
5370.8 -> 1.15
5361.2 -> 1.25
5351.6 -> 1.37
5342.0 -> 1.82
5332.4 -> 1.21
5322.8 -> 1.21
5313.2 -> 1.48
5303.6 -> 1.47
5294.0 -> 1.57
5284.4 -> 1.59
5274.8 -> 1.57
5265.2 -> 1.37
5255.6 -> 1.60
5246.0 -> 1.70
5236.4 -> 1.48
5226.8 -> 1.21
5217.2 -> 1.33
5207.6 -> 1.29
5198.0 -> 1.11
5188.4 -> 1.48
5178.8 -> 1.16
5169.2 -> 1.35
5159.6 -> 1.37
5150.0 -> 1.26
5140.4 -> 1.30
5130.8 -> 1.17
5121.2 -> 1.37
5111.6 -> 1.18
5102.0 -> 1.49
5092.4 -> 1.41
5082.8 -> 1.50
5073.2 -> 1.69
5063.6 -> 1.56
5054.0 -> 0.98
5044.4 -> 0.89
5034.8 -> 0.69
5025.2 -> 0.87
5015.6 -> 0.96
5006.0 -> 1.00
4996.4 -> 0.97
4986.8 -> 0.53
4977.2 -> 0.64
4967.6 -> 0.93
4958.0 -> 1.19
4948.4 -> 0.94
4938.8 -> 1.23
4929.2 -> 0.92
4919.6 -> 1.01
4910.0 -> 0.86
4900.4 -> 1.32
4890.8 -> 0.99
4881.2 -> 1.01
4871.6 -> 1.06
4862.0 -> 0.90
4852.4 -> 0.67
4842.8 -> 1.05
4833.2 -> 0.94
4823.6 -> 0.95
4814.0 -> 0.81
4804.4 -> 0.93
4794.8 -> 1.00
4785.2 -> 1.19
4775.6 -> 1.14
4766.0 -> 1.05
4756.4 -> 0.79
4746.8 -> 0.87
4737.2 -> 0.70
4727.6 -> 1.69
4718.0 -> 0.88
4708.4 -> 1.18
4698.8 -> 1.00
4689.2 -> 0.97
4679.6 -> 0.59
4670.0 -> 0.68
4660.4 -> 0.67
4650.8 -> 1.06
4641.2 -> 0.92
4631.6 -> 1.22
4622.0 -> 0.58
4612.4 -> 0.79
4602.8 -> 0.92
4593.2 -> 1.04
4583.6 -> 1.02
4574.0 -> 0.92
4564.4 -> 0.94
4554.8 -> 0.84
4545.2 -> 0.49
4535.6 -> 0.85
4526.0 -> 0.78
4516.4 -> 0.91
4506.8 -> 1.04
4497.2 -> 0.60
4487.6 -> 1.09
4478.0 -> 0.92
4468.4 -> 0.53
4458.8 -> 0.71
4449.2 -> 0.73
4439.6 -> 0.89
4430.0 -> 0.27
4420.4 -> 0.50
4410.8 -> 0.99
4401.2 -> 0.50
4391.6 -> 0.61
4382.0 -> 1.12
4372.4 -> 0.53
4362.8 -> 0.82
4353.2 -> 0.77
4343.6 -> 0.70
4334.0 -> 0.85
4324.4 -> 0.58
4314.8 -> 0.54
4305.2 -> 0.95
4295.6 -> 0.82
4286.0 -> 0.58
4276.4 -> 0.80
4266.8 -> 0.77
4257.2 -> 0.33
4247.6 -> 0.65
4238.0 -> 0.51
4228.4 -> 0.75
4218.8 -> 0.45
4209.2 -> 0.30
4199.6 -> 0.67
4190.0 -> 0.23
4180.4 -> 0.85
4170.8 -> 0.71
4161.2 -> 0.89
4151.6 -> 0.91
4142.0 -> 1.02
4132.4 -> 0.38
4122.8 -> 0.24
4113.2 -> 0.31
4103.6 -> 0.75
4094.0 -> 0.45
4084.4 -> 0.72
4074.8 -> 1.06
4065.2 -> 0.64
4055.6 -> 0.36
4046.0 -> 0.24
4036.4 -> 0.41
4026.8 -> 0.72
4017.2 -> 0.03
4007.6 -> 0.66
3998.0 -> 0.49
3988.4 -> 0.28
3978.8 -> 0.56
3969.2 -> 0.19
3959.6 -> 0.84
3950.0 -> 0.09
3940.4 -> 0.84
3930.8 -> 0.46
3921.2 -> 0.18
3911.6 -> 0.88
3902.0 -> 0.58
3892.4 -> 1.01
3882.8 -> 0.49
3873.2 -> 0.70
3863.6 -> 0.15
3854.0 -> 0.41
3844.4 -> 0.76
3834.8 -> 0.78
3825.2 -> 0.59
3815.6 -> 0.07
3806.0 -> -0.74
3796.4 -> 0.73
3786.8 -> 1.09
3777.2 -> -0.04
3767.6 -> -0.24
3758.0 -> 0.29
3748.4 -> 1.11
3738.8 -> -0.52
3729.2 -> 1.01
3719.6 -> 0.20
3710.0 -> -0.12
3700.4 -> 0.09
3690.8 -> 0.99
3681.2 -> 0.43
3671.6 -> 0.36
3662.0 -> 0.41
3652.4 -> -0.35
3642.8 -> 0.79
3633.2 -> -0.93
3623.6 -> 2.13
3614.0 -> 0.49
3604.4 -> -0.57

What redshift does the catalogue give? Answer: 0.268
